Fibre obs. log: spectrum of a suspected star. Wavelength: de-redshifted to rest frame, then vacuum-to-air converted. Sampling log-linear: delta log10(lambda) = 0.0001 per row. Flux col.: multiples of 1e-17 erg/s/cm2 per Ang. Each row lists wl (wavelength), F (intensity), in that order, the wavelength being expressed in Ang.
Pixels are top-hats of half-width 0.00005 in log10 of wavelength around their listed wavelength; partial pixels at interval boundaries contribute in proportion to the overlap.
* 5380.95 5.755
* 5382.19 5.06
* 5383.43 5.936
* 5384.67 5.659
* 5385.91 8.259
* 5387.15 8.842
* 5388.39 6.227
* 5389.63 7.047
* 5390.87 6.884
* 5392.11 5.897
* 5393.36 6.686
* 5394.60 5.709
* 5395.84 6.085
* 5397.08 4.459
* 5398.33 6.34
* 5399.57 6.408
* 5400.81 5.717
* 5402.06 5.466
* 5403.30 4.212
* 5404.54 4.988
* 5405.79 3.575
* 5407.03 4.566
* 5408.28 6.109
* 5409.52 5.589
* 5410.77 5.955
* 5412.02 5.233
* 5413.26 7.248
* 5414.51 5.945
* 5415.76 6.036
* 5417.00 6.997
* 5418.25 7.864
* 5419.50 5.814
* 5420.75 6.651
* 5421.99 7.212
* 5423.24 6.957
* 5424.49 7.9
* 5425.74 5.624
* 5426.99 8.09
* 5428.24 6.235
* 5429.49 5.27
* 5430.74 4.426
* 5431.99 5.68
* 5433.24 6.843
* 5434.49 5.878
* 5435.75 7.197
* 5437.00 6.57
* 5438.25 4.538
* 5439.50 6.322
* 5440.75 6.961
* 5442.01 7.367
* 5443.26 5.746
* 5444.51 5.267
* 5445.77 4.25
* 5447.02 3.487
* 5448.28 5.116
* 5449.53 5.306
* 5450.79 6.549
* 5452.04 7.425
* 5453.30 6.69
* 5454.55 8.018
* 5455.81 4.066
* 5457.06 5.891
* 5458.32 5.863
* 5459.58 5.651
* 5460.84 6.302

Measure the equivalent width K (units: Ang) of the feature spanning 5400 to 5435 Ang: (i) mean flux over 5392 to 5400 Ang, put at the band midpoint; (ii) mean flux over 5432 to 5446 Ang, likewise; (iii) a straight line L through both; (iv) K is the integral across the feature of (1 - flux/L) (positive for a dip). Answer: 0.1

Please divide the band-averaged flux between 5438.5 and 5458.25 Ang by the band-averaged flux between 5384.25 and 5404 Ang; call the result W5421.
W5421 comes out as 0.9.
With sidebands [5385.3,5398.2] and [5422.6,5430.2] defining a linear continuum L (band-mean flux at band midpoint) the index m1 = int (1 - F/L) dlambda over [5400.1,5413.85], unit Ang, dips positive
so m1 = 2.7 Ang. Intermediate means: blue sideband 6.6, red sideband 6.65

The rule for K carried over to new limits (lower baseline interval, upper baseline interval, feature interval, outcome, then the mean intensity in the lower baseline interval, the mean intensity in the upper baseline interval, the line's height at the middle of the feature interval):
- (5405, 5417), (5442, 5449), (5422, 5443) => -4.5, 5.65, 5.02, 5.26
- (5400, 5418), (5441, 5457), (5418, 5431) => -2.0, 5.6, 5.81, 5.68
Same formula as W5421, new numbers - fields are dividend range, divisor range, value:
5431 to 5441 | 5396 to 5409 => 1.18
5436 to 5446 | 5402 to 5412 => 1.19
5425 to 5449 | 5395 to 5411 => 1.10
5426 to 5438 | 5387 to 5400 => 0.97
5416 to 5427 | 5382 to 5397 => 1.07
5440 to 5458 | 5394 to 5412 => 1.09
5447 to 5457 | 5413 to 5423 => 0.89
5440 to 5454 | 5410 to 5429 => 0.88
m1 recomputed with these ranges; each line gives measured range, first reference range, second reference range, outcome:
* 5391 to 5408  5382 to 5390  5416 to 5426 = 3.4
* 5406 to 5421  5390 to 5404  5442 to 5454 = -0.8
